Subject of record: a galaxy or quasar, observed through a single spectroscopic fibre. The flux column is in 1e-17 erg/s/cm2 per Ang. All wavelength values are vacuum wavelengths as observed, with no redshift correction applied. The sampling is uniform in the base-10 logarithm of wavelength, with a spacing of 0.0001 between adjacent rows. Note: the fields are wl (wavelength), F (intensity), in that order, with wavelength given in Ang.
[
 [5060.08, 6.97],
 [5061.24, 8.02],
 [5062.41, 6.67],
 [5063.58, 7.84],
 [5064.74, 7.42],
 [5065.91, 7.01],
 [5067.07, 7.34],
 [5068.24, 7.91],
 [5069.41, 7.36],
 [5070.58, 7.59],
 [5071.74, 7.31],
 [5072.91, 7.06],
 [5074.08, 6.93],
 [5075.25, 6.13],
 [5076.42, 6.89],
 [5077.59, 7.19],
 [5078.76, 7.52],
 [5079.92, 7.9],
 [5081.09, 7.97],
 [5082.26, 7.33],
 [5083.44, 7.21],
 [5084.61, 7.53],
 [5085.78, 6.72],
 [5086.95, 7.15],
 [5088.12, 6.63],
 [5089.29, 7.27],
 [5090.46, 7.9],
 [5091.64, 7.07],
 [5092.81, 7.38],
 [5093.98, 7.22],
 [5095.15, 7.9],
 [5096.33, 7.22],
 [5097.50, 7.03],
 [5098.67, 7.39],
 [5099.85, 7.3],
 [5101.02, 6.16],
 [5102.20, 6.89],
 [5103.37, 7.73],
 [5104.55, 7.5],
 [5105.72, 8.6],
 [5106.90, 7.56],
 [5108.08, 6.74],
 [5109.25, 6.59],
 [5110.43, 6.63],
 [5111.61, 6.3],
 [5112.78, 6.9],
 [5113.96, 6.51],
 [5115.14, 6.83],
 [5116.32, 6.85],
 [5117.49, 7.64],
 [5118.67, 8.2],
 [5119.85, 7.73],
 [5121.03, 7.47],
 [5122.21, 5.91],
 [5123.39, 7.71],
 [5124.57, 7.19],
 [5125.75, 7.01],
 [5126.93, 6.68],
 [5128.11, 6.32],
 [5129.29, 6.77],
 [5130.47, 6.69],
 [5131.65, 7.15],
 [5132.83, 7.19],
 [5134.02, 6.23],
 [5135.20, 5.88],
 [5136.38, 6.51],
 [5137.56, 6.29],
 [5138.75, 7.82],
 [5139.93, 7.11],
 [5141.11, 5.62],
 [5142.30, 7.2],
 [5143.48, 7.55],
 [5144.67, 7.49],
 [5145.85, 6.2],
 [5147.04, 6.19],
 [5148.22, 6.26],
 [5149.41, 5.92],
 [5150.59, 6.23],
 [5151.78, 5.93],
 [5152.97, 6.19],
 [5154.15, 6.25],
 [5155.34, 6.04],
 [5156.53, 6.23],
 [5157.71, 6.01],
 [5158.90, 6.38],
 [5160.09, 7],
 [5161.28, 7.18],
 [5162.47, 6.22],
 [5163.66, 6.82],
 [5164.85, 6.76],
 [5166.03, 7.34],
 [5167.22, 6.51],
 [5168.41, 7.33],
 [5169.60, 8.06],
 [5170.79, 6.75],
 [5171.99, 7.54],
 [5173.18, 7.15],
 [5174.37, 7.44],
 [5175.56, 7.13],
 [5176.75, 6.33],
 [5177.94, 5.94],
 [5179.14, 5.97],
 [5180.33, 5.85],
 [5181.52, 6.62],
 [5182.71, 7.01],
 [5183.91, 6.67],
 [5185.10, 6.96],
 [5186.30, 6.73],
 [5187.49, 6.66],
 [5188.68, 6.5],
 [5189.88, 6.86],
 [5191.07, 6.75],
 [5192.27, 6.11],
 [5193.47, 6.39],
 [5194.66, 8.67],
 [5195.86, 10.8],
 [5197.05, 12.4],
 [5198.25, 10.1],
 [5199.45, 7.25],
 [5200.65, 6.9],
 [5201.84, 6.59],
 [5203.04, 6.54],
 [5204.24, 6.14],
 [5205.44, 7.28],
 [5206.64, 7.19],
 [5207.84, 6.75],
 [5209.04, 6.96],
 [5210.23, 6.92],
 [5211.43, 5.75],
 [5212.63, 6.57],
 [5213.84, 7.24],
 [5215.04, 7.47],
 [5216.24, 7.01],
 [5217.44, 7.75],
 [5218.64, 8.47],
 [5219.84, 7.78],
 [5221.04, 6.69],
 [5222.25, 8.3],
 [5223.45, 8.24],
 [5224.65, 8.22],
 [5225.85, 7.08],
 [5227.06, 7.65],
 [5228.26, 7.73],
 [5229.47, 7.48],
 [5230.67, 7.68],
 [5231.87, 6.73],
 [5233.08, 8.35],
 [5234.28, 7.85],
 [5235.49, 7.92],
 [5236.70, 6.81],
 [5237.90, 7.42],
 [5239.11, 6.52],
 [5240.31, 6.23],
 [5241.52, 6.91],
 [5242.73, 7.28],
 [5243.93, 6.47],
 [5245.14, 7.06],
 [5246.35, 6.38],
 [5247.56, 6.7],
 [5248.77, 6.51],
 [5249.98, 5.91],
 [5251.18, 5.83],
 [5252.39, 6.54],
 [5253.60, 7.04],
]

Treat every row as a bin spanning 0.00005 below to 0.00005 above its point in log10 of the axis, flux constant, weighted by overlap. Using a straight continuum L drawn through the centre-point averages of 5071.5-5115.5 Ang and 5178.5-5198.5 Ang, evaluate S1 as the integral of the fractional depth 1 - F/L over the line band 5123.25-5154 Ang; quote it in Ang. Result 2.7 Ang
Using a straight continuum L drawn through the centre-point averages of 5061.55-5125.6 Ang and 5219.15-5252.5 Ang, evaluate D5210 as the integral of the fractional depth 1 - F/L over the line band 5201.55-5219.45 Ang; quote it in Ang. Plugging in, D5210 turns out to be 0.5 Ang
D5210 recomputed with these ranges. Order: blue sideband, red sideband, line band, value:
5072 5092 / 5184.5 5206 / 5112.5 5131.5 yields 0.7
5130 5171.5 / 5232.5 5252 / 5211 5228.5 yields -1.7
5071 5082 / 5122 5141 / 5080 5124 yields -1.3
